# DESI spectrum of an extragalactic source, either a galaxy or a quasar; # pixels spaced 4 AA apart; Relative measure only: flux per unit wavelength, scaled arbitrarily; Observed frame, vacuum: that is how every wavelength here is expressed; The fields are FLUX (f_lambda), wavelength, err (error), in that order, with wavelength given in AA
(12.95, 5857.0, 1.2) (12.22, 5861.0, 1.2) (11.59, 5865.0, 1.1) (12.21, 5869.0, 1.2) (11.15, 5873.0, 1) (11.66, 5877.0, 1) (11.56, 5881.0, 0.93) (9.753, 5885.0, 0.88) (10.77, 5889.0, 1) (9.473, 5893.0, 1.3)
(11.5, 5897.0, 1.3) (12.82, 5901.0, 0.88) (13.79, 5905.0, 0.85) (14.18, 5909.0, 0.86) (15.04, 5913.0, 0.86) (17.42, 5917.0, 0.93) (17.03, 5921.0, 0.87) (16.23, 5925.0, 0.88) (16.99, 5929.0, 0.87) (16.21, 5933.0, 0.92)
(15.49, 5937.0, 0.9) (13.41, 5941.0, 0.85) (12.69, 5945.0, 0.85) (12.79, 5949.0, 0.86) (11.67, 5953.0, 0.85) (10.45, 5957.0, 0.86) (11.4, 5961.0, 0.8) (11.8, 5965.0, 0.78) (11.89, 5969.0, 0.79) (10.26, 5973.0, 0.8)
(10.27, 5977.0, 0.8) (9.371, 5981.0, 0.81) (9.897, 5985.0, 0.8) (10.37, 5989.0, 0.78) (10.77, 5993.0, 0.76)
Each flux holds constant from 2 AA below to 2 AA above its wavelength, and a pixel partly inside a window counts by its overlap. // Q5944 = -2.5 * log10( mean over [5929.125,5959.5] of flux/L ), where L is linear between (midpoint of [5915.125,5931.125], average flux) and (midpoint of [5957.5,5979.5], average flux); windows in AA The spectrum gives 0.06 mag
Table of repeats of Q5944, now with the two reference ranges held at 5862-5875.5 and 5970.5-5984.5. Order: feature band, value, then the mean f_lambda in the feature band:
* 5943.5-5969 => -0.14 mag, 11.8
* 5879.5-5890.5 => 0.08 mag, 10.7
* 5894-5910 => -0.15 mag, 12.8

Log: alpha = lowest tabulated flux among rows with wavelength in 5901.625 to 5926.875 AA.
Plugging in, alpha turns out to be 13.79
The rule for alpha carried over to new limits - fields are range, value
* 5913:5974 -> 10.26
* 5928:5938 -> 15.49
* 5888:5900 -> 9.473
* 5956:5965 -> 10.45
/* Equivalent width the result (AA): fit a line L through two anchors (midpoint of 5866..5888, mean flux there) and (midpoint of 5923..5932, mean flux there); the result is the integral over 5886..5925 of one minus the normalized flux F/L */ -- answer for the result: 2.1 AA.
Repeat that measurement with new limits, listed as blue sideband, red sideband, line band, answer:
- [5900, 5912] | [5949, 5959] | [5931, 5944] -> -2.8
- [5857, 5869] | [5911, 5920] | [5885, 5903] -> 4.5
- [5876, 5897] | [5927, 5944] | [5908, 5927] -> -3.4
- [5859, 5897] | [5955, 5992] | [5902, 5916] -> -4.4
